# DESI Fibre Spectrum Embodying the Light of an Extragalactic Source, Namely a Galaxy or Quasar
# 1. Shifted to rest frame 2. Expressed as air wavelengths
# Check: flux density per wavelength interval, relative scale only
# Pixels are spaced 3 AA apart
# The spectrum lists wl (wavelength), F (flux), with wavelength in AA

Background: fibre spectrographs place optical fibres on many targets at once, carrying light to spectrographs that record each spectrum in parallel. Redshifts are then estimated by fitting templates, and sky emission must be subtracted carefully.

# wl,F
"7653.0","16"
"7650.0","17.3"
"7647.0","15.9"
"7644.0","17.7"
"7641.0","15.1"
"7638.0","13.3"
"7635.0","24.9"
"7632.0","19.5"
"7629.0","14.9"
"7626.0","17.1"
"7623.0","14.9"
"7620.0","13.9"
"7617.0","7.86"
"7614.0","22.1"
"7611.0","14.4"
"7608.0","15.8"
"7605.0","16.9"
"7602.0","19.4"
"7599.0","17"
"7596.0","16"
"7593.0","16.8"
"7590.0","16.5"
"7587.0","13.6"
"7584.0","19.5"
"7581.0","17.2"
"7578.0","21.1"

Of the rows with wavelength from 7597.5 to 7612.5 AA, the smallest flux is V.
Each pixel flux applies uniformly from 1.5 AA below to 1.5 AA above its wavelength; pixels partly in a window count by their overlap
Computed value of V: 14.4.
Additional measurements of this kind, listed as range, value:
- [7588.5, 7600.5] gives 16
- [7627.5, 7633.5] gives 14.9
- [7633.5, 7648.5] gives 13.3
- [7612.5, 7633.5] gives 7.86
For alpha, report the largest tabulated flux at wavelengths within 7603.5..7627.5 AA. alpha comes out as 22.1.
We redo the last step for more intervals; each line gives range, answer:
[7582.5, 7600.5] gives 19.5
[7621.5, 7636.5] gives 24.9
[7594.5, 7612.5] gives 19.4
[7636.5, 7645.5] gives 17.7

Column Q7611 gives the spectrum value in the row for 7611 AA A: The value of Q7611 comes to 14.4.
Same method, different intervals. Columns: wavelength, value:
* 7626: 17.1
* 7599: 17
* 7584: 19.5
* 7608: 15.8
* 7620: 13.9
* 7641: 15.1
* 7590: 16.5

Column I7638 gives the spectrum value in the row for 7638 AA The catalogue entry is 13.3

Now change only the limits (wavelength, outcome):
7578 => 21.1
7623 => 14.9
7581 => 17.2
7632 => 19.5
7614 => 22.1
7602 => 19.4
